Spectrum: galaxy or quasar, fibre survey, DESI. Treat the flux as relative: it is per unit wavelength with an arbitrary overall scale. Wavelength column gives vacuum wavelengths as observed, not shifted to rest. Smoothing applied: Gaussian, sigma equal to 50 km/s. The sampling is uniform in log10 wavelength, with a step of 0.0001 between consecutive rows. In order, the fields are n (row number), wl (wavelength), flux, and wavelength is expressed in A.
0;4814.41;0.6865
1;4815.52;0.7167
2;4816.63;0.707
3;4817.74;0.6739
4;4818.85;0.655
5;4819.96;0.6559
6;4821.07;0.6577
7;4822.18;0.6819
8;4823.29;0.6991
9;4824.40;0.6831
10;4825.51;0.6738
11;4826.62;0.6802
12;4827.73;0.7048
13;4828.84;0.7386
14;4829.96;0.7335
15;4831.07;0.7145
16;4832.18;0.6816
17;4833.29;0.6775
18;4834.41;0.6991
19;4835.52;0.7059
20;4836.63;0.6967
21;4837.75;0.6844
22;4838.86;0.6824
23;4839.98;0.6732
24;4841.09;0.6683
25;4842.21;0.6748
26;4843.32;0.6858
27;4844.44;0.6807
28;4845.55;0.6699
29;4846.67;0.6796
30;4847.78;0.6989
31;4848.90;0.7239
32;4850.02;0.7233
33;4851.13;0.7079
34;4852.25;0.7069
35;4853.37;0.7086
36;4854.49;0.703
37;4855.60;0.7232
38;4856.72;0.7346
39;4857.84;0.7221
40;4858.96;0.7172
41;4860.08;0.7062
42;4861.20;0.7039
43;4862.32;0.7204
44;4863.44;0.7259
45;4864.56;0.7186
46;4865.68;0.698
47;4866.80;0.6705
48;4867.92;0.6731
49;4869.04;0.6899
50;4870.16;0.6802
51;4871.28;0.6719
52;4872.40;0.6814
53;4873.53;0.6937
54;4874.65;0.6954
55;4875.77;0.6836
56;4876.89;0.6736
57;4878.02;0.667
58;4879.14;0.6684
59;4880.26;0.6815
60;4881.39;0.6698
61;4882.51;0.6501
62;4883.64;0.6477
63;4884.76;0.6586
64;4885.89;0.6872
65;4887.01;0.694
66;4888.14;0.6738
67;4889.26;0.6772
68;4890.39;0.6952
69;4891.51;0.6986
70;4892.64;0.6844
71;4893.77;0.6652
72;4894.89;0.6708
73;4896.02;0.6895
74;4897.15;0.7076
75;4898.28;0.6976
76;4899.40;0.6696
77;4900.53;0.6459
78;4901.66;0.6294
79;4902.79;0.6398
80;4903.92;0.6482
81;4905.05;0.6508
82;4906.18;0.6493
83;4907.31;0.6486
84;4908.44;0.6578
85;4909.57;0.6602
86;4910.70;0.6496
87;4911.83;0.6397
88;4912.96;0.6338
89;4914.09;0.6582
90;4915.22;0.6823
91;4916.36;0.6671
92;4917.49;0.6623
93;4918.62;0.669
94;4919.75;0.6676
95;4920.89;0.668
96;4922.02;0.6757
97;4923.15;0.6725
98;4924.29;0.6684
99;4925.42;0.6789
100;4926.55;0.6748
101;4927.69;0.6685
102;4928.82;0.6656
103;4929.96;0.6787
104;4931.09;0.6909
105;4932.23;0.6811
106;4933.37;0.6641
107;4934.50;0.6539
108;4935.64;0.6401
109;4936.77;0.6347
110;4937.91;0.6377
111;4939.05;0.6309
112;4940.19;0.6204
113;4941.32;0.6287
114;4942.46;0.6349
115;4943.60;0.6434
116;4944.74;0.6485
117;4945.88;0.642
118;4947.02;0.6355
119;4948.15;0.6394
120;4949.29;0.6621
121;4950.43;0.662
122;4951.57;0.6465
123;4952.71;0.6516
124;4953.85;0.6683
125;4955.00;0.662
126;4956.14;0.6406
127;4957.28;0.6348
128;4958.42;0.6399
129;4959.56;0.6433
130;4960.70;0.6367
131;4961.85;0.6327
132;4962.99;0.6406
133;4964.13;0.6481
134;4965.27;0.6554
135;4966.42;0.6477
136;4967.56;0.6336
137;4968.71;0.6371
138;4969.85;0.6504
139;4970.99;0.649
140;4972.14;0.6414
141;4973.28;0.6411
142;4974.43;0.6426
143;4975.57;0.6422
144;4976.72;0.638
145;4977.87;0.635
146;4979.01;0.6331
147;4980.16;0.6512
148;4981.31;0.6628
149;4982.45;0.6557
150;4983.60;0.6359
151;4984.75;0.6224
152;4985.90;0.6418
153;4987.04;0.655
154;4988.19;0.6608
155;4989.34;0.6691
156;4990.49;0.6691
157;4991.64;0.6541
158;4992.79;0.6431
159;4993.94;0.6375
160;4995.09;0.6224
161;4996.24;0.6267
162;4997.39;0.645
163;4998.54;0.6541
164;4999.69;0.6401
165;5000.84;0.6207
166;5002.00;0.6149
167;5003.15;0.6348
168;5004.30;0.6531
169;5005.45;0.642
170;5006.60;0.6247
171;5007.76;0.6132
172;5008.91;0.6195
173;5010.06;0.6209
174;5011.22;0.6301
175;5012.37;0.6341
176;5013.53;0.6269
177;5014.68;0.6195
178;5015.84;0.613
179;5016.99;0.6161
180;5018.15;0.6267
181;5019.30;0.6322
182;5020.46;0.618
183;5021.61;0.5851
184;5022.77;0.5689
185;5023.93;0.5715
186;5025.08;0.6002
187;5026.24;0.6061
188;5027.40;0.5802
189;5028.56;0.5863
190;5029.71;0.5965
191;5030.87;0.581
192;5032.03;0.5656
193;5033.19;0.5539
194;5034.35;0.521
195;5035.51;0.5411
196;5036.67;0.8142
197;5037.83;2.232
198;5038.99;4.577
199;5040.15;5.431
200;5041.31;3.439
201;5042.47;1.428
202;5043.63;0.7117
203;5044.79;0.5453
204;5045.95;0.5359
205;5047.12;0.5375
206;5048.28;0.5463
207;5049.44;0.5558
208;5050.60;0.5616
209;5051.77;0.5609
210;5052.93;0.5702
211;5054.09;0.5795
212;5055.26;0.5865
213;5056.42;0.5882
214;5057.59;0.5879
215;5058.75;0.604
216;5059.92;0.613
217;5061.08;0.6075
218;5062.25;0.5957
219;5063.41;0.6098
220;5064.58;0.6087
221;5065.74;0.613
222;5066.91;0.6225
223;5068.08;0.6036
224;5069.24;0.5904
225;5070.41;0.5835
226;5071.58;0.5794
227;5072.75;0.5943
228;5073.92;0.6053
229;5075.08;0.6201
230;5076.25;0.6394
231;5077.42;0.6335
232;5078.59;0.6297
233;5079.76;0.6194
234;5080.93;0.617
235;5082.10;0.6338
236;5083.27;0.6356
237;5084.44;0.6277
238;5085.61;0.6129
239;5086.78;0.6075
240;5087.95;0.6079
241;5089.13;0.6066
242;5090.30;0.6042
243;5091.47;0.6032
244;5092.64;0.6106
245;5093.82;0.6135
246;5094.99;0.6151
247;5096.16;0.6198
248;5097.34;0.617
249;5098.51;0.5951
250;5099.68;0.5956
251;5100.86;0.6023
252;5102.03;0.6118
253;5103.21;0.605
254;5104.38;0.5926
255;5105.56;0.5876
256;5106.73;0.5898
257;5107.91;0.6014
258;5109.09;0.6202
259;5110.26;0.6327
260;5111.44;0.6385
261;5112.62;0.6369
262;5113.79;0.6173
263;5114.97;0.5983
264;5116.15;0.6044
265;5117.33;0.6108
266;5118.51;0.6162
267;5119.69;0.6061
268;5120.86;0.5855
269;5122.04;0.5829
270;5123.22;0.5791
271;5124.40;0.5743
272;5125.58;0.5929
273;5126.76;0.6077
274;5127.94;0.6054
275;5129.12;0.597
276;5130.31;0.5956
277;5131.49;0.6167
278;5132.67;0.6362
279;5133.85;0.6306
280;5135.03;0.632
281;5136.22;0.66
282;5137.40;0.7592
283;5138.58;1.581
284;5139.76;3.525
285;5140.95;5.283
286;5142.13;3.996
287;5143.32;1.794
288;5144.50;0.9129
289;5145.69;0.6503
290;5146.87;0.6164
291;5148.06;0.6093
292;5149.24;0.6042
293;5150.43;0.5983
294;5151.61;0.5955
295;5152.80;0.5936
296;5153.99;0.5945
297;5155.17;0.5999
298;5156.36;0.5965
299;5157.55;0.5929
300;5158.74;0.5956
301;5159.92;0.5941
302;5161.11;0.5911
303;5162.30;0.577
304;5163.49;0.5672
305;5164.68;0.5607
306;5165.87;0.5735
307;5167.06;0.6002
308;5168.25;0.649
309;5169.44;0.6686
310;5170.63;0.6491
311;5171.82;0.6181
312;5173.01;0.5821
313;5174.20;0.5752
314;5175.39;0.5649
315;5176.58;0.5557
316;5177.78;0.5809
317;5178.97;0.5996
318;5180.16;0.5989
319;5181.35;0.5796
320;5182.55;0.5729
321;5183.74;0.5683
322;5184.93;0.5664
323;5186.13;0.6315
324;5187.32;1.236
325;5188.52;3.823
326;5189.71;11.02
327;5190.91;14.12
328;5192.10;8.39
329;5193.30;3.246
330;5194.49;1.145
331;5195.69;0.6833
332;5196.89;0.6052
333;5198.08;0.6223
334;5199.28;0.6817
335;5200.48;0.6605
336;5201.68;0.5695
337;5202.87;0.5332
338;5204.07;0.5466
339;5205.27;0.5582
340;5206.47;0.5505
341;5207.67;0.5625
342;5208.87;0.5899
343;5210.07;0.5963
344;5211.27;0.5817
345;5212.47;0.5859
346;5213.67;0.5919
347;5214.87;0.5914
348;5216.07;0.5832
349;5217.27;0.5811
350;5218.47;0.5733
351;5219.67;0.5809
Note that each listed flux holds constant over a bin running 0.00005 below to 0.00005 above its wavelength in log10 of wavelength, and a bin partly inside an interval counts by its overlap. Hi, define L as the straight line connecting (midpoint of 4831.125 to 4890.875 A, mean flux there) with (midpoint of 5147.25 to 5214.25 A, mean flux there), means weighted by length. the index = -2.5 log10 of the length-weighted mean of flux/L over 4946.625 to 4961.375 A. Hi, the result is 0.31 mag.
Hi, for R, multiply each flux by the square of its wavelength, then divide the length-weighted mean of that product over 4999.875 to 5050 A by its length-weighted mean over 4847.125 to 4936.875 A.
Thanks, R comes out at 1.45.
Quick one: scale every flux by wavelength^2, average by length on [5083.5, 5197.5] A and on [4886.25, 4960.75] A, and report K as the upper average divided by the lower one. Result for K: 1.9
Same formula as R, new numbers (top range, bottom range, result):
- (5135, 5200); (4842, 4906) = 2.57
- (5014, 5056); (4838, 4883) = 1.52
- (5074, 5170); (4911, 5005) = 1.28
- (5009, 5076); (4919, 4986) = 1.34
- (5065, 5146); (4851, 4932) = 1.30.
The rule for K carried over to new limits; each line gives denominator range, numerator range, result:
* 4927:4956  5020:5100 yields 1.29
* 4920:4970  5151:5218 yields 2.17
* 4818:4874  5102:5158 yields 1.45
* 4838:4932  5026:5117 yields 1.24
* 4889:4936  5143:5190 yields 1.53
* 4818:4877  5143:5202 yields 2.32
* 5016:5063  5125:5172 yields 1.05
